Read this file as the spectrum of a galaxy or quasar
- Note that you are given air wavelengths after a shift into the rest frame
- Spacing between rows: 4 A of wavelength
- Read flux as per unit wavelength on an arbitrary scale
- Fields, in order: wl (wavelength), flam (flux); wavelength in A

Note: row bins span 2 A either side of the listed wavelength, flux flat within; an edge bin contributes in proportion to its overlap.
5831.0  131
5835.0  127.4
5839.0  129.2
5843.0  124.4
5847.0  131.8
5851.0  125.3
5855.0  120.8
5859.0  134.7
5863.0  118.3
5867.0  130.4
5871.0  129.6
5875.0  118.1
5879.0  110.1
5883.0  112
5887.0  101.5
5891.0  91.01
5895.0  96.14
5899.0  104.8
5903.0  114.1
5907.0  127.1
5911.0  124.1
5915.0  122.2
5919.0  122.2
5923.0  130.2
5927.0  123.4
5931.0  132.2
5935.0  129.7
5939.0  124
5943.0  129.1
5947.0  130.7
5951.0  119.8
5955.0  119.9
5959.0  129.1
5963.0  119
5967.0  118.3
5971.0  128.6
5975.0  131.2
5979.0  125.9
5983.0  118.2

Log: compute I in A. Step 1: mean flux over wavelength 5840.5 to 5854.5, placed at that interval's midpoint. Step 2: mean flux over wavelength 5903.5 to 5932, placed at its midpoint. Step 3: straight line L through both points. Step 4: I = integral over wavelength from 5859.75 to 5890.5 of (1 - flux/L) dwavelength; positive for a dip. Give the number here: 2.30 A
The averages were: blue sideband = 127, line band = 117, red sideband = 125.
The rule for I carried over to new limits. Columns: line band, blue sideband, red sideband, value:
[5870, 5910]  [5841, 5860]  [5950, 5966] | 4.7 A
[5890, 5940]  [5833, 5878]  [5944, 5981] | 2.5 A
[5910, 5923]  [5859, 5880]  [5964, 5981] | 0.0 A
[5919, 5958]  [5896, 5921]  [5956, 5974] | -1.7 A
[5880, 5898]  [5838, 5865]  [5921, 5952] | 3.7 A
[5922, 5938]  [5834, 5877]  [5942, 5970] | -0.5 A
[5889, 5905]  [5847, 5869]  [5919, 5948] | 3.2 A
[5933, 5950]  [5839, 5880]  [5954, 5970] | -0.7 A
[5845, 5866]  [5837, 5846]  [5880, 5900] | -1.2 A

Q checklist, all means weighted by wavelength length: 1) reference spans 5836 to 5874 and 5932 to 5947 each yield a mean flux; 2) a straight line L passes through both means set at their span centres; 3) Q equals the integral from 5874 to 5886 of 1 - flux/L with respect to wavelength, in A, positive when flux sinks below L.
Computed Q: 1.4 A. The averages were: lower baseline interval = 127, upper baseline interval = 128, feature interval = 112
